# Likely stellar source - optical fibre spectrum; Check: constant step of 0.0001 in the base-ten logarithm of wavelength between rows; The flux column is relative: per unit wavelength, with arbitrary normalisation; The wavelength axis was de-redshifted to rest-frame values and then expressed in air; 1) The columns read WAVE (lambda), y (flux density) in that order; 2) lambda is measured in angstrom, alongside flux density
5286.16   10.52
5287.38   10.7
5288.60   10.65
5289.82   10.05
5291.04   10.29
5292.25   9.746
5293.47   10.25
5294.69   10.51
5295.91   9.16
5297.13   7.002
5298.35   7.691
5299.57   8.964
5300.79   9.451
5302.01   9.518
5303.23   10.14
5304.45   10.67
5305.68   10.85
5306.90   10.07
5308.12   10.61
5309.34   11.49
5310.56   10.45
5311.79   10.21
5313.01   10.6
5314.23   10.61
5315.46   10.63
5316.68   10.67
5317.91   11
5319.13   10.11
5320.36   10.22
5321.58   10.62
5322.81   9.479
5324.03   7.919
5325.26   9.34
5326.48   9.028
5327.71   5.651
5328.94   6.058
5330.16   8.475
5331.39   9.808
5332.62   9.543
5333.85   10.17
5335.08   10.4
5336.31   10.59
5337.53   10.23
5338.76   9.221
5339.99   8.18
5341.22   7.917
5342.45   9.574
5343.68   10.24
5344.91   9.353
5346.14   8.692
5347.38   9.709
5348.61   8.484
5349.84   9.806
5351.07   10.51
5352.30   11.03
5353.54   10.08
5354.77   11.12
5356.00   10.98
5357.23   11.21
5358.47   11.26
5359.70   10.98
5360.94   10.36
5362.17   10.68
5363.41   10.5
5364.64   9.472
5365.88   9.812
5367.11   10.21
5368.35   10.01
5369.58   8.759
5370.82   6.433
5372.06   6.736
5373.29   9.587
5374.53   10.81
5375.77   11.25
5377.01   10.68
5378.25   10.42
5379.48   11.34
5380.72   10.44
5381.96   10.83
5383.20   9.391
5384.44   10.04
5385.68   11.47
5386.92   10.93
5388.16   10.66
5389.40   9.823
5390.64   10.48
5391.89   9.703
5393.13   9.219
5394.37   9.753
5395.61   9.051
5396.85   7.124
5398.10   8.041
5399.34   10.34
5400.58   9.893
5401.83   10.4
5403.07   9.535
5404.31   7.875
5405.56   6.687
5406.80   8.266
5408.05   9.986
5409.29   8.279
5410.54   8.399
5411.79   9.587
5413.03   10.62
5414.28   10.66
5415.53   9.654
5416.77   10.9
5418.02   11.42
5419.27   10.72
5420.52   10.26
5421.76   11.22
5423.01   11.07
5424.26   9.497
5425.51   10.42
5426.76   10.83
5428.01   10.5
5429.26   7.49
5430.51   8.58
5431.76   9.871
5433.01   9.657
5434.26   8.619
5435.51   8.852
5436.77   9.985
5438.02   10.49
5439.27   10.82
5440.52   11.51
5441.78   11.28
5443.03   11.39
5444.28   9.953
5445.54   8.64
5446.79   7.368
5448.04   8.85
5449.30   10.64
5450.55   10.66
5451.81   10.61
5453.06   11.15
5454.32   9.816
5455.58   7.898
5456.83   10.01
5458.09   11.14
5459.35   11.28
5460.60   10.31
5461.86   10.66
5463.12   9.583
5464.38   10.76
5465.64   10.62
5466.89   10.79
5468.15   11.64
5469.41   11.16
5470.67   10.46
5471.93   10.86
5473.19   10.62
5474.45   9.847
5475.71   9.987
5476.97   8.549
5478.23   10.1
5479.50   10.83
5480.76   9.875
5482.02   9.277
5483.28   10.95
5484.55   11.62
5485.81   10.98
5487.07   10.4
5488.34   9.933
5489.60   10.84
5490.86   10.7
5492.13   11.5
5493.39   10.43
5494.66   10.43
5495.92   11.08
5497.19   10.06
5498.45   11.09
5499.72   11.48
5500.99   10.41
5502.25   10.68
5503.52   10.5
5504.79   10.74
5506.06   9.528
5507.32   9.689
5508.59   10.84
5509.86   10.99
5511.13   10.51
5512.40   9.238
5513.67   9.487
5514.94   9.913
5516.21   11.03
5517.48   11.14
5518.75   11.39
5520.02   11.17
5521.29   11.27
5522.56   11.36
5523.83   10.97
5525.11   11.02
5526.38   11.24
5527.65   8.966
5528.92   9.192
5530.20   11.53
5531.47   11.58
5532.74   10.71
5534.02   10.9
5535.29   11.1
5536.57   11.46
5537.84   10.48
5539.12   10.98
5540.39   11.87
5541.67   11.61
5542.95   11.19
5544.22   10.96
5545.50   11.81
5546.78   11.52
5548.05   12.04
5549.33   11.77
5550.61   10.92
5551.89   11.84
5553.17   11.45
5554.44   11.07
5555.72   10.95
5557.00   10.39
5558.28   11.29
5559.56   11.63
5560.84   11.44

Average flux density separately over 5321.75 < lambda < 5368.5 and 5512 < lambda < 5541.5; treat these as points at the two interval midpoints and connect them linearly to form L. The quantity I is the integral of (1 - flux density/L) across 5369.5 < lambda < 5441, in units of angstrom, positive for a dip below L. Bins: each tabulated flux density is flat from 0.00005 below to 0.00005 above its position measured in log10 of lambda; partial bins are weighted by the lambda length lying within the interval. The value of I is 1.9 angstrom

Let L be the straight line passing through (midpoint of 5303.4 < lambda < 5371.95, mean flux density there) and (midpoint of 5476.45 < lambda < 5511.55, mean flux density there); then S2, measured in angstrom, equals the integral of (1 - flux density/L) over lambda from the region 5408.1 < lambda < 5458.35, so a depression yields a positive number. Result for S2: 1.3 angstrom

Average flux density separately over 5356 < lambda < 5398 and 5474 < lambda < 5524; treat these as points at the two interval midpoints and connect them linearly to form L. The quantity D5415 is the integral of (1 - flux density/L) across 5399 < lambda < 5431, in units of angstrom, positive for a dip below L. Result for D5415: 1.29 angstrom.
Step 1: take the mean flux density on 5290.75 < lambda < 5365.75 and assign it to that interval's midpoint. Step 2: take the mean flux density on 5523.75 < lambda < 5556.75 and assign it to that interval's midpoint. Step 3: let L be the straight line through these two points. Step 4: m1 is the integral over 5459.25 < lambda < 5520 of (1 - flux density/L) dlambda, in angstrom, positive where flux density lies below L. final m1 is 1.59 angstrom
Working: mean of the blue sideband 9.8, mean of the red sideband 11.1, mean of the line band 10.5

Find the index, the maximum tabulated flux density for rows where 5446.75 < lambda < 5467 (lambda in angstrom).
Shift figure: 11.28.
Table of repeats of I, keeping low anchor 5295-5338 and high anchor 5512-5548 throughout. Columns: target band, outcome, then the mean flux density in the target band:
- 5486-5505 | 0.1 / 10.7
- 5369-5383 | 0.4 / 9.74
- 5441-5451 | 0.5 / 9.86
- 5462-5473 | -0.2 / 10.7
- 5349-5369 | -1.2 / 10.5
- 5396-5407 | 1.6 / 8.71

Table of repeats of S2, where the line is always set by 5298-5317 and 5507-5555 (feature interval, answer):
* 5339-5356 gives 1.1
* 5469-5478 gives 0.5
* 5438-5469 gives 1.1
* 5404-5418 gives 1.7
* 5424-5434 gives 1.0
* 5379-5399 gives 1.1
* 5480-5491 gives 0.3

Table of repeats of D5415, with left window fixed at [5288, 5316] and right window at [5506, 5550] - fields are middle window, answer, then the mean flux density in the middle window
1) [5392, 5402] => 1.12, 9.2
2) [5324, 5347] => 2.53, 9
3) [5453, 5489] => 0.98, 10.4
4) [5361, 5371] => 0.56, 9.67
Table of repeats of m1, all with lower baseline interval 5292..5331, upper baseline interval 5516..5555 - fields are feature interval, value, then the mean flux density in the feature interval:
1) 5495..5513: 0.7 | 10.5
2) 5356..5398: 0.3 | 9.97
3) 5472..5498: 0.9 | 10.4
